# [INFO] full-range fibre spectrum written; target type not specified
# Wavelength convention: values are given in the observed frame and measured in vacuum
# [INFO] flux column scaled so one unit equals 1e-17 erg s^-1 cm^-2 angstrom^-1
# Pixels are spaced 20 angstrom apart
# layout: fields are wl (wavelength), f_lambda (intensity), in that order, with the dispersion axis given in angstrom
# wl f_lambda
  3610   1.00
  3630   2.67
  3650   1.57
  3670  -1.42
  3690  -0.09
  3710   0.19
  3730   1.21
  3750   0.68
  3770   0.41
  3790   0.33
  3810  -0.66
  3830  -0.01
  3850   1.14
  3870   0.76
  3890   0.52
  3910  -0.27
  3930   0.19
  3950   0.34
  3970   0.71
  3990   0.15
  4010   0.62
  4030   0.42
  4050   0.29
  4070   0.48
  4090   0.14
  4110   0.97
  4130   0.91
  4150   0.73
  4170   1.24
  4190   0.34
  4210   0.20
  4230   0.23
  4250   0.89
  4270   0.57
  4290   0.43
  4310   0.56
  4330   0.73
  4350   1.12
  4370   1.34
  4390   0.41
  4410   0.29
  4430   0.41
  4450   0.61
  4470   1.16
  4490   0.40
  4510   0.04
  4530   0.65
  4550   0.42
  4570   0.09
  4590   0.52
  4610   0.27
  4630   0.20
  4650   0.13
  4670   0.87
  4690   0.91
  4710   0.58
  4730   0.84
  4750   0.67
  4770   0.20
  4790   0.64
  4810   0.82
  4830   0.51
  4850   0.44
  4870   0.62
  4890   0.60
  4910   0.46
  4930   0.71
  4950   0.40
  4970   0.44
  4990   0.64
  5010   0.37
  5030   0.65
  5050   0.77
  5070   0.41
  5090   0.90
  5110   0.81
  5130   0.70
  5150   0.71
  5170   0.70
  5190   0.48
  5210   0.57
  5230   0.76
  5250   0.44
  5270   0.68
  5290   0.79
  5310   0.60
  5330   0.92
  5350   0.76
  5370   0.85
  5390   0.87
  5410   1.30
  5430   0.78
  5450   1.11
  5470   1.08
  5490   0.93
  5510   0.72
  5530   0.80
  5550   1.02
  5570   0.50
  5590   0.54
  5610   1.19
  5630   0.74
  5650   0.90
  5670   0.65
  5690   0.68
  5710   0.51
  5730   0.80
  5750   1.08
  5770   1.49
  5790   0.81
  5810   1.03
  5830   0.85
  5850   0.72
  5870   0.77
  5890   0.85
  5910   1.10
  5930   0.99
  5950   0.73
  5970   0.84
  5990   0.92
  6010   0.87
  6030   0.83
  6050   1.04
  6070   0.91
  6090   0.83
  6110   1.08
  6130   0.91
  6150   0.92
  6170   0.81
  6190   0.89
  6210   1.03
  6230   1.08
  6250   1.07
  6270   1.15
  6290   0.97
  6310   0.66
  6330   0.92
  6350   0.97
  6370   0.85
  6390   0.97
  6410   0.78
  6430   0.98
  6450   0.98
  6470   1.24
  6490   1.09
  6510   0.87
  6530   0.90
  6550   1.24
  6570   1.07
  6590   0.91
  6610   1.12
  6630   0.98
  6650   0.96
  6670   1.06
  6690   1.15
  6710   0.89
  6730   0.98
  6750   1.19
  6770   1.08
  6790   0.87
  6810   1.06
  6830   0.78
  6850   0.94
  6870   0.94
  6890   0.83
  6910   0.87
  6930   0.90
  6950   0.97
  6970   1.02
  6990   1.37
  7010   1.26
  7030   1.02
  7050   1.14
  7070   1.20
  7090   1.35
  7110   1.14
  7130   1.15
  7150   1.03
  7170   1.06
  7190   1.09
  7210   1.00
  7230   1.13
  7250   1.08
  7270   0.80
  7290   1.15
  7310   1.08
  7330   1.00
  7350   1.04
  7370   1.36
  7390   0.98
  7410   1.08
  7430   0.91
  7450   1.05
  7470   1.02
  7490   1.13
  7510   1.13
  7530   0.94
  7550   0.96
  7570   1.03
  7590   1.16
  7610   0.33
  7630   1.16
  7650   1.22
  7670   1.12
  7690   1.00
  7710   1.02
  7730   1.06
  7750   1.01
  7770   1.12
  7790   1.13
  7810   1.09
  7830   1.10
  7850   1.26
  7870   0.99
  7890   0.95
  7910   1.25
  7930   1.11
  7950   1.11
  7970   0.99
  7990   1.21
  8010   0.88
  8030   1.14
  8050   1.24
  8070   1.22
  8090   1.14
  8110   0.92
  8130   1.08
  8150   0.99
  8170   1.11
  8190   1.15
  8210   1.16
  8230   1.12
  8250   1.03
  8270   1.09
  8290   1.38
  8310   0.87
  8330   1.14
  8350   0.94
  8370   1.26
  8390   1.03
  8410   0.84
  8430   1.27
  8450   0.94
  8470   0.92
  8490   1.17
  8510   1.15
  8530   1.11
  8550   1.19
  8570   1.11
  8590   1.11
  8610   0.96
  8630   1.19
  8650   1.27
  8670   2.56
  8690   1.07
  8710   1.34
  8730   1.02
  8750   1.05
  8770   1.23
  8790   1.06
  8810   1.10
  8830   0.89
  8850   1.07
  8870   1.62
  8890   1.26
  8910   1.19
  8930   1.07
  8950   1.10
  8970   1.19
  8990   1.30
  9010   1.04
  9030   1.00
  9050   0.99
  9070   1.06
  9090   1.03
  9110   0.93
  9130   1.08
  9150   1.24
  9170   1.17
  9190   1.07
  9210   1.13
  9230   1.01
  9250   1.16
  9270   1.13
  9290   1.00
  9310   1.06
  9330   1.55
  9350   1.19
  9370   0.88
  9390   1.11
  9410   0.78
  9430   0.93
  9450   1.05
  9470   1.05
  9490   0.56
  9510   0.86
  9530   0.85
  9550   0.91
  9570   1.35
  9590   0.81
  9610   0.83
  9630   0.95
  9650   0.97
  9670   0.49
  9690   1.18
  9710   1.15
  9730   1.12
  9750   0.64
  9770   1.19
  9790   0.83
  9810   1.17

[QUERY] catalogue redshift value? 0.321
